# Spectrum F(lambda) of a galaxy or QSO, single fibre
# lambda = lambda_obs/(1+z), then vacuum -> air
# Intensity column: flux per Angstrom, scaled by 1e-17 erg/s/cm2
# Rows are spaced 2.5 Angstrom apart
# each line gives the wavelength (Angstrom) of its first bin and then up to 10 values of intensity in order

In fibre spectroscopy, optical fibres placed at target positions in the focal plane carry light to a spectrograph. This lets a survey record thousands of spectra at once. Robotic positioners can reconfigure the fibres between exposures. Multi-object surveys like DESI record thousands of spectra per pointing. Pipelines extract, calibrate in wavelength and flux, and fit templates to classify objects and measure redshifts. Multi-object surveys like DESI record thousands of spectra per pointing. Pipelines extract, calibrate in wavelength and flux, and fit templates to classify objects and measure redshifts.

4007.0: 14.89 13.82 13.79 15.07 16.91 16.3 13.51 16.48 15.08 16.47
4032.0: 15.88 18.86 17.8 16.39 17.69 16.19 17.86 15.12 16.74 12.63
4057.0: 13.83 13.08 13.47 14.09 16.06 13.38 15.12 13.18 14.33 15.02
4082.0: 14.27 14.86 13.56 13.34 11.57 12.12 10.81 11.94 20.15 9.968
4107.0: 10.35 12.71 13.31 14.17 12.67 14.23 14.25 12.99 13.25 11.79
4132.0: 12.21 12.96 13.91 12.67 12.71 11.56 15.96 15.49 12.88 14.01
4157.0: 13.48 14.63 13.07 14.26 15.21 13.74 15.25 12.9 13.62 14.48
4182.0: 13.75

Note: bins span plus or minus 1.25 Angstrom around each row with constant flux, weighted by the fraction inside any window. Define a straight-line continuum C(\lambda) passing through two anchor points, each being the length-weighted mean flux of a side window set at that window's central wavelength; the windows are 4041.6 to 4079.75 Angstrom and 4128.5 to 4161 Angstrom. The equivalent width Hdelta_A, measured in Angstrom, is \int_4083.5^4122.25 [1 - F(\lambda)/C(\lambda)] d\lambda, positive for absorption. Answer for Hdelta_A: 2.8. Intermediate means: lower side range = 14.8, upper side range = 13.4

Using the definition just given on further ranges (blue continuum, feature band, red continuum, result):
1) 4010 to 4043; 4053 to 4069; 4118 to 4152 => 1.4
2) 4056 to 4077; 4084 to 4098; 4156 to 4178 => 1.4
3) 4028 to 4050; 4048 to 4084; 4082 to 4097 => 1.1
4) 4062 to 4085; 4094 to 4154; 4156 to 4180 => 4.5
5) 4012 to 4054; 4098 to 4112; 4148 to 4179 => 1.9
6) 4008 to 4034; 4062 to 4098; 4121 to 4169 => 2.1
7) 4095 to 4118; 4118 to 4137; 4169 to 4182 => 0.1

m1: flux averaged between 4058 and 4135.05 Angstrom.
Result 13.4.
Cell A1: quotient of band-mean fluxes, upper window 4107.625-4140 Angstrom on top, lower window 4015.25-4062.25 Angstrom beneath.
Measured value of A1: 0.83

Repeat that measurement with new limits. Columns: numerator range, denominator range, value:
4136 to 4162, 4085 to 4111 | 1.08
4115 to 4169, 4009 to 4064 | 0.87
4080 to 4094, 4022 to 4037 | 0.82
